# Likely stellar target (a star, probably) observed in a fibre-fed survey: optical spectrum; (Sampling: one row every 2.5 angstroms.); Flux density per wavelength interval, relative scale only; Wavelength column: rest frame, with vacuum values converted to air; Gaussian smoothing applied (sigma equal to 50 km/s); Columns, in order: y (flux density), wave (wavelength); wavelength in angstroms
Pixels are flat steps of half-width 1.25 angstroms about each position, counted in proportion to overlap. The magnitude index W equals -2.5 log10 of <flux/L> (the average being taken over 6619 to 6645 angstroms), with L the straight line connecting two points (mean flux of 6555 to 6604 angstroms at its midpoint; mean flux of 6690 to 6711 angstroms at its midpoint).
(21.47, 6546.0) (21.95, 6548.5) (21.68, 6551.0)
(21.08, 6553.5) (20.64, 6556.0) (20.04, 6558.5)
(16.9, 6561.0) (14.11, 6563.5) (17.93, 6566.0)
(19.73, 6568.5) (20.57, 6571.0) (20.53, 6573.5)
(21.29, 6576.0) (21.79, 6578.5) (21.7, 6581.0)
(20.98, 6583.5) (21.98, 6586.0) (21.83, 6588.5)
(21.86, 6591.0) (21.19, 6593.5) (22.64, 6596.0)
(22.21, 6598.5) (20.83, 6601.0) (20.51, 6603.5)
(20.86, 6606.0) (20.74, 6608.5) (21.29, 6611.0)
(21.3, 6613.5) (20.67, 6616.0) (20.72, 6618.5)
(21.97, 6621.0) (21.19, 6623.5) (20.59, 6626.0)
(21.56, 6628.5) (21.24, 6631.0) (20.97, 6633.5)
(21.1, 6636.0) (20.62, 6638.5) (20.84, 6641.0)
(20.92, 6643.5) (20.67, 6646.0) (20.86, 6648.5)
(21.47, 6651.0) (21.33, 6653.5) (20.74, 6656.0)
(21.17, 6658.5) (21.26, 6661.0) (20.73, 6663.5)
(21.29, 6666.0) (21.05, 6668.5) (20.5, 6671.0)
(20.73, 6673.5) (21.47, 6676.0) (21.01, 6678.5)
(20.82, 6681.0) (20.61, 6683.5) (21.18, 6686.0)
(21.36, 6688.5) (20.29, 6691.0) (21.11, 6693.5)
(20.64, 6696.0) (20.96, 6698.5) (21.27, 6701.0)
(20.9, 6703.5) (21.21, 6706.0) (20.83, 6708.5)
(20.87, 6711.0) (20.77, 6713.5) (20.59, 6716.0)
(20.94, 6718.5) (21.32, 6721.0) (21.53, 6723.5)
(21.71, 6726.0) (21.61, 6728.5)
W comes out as -0.02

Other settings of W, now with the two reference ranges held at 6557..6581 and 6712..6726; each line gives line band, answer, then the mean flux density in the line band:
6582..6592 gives -0.110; 21.7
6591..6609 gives -0.086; 21.3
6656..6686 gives -0.023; 21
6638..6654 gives -0.038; 21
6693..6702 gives -0.007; 21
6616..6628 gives -0.060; 21.1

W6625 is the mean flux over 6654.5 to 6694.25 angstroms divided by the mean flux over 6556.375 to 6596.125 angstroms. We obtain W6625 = 1.03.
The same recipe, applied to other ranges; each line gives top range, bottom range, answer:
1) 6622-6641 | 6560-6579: 1.11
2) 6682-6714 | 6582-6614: 0.98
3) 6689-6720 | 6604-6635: 0.99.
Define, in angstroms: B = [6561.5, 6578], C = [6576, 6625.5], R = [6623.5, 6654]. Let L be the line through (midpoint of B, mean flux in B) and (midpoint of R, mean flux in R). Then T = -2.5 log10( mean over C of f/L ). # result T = -0.08 mag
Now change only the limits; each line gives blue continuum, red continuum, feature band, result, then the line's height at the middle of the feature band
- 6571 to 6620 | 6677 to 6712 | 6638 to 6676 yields 0.005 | 21.1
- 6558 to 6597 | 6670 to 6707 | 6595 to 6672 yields -0.024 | 20.6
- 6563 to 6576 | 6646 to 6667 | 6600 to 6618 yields -0.047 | 20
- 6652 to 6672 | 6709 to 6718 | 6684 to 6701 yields -0.003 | 20.9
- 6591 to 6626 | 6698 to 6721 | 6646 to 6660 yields 0.002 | 21.1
